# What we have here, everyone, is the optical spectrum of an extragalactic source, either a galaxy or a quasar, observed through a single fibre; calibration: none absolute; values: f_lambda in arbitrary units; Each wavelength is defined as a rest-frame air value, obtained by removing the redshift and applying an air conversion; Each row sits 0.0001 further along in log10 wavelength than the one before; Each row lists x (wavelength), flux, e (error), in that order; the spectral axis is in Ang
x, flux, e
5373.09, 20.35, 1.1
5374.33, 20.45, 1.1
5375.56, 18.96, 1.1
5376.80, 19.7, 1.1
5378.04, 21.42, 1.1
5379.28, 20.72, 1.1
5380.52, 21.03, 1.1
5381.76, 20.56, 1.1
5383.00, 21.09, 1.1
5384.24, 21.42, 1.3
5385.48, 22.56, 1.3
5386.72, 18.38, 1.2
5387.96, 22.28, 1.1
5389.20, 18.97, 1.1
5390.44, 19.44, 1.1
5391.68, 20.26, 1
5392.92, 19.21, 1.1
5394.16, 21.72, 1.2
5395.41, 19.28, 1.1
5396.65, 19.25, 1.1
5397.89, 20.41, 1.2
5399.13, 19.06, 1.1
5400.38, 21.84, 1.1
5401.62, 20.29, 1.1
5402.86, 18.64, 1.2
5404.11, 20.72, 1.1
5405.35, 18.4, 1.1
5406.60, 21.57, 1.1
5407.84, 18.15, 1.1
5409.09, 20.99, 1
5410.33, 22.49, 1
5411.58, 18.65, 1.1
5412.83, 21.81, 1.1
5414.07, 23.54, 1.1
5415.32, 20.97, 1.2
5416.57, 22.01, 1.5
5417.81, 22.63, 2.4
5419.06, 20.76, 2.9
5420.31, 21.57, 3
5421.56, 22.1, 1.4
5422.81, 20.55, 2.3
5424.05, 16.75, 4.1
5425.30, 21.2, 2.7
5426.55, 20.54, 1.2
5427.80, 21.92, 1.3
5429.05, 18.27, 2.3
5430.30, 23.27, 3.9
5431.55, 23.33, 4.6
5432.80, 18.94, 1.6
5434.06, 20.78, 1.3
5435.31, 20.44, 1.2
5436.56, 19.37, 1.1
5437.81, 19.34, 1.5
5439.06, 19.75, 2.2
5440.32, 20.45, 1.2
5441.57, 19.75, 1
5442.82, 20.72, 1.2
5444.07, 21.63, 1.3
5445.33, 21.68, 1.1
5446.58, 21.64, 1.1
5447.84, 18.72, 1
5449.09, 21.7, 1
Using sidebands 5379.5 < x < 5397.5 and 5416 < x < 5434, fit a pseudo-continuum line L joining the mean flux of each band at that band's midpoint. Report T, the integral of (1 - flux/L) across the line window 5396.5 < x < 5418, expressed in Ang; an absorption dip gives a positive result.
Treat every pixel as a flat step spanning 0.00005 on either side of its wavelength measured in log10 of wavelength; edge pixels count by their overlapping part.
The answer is 0.1 Ang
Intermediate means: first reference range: 20.4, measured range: 20.6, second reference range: 21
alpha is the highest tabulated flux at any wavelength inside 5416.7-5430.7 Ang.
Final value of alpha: 23.27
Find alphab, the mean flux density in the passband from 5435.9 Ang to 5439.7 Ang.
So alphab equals 19.5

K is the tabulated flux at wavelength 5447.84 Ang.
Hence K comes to 18.72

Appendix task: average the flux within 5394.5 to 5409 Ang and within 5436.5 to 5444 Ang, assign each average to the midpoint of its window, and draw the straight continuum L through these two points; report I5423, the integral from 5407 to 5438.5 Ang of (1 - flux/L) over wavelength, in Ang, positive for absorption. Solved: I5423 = -1.32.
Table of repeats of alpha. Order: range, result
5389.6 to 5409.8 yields 21.84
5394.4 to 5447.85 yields 23.54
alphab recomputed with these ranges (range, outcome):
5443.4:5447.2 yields 21.6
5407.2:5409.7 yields 19.6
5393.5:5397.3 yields 20.1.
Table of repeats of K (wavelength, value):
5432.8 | 18.94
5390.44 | 19.44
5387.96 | 22.28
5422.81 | 20.55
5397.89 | 20.41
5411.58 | 18.65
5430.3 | 23.27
